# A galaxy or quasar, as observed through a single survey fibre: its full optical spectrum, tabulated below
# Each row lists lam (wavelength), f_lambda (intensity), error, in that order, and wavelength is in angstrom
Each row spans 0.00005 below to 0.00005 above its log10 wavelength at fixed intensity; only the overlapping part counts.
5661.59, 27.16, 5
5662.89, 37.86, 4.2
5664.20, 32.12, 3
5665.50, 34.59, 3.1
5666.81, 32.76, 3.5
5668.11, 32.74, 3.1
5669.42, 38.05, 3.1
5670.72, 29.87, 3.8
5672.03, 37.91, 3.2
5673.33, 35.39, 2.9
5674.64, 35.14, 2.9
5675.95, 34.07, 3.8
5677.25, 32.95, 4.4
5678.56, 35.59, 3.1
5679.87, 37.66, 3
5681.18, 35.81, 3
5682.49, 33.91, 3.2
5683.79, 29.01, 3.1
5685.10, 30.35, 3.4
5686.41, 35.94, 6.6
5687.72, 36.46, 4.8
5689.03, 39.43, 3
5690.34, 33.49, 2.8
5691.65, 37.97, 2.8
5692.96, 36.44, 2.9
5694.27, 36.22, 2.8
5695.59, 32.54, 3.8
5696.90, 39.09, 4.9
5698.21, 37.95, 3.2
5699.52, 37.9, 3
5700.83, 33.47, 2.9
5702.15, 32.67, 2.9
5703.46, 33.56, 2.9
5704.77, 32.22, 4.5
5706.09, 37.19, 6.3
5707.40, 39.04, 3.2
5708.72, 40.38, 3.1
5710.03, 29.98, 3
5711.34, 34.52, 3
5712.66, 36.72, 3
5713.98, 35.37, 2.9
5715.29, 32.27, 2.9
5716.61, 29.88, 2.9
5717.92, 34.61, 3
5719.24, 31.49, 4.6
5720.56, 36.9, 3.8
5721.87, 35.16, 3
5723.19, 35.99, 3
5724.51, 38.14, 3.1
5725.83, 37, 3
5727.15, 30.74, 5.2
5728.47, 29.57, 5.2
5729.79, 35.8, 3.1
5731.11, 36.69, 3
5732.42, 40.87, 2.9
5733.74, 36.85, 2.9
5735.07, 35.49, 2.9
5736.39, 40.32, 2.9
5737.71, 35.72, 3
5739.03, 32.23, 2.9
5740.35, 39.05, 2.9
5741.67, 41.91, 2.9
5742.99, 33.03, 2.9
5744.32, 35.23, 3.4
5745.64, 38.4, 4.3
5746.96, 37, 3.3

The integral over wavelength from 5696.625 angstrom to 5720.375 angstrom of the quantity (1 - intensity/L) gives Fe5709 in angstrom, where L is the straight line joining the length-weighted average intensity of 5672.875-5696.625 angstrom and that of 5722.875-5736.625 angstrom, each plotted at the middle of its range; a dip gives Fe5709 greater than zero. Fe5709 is 0.4 angstrom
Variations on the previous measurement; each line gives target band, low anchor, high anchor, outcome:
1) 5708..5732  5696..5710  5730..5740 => 1.3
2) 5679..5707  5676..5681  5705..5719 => -0.1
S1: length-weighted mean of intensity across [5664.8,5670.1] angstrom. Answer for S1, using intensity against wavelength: 34.5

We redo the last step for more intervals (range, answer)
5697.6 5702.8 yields 35.5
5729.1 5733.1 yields 37.8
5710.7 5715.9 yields 34.7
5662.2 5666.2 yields 34.7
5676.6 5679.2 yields 34.3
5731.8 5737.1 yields 38.3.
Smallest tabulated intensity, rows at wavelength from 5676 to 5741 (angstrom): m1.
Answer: 29.01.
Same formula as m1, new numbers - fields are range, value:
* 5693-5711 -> 29.98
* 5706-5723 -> 29.88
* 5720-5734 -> 29.57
